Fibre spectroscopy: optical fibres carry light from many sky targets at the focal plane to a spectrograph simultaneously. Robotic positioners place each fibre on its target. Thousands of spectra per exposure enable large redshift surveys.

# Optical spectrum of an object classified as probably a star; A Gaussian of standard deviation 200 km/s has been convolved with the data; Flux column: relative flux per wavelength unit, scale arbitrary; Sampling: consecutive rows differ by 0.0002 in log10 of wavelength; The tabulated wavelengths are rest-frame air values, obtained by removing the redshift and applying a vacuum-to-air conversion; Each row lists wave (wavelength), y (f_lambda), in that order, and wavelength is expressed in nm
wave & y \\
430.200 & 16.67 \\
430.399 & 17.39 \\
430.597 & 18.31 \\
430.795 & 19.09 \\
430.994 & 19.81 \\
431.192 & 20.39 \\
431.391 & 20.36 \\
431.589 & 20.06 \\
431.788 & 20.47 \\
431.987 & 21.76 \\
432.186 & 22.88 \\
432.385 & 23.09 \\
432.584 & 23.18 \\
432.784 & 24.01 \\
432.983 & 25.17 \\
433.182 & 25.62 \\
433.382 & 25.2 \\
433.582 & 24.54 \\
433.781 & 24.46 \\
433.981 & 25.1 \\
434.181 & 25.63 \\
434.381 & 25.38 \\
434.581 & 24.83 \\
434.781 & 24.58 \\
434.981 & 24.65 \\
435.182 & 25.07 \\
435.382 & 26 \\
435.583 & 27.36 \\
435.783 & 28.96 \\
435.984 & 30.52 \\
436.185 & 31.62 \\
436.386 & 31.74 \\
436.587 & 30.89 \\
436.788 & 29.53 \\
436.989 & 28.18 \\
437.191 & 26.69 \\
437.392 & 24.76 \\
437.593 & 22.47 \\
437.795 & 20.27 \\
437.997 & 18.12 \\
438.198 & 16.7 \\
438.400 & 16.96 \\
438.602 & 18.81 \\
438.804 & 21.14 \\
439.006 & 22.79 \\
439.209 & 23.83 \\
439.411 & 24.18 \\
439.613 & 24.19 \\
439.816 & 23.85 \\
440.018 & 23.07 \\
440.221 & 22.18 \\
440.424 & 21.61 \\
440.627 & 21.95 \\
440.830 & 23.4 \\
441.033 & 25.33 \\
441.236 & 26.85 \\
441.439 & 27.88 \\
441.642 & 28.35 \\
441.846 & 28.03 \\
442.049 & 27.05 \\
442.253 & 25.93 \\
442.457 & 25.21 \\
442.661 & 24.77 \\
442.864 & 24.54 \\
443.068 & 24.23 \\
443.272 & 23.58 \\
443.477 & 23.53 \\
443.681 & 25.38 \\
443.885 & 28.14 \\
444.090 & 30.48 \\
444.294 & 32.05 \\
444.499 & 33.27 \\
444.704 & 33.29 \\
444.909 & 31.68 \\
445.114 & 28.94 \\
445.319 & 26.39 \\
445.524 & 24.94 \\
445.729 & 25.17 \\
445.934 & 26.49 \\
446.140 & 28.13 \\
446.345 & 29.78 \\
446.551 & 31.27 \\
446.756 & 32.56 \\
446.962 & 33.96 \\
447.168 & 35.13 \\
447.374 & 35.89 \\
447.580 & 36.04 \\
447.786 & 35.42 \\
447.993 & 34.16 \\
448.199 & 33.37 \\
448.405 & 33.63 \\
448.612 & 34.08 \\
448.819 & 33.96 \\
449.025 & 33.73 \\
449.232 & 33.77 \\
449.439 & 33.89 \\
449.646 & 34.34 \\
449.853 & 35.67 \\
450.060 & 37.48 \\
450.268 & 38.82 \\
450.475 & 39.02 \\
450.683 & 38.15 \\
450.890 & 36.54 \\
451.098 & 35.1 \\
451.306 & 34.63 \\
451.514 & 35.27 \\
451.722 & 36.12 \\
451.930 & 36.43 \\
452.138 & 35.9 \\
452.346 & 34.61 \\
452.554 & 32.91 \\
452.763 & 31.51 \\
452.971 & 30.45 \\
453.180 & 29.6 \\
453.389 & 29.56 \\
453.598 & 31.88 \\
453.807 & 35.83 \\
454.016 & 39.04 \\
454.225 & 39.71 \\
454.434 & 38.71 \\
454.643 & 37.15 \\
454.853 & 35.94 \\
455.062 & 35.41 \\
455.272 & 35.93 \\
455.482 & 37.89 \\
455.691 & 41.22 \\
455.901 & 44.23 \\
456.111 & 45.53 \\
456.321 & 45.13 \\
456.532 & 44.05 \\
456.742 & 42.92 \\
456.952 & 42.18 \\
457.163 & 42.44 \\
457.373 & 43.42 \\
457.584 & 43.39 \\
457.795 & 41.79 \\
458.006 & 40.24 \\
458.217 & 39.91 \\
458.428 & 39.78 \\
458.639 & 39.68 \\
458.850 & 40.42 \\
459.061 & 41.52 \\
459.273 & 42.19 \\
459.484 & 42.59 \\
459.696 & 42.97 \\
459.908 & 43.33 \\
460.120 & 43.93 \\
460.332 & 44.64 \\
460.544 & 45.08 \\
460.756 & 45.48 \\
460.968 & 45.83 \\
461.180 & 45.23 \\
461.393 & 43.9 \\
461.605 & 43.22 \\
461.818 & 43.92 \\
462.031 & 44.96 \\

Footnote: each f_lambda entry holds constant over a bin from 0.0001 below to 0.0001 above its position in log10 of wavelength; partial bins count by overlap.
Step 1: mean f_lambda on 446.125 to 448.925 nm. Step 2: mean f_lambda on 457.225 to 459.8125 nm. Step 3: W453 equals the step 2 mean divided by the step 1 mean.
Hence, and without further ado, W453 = 1.24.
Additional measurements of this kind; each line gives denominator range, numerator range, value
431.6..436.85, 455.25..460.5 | 1.64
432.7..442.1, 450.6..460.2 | 1.55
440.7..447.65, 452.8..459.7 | 1.39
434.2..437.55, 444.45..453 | 1.22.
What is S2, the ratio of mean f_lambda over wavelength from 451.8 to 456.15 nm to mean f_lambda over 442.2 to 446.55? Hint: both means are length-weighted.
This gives 1.31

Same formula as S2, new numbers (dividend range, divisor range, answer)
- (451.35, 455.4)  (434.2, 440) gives 1.41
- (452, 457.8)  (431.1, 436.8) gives 1.51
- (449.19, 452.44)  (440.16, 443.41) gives 1.44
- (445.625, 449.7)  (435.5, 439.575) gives 1.32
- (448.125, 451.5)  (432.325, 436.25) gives 1.38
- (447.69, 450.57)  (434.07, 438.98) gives 1.40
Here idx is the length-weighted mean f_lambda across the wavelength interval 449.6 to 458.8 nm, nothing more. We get 37.9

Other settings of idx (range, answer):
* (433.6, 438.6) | 25.3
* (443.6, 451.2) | 32.7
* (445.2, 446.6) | 27.3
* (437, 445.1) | 24.9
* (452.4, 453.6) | 31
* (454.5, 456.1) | 38.7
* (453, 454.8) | 35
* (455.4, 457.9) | 42.9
